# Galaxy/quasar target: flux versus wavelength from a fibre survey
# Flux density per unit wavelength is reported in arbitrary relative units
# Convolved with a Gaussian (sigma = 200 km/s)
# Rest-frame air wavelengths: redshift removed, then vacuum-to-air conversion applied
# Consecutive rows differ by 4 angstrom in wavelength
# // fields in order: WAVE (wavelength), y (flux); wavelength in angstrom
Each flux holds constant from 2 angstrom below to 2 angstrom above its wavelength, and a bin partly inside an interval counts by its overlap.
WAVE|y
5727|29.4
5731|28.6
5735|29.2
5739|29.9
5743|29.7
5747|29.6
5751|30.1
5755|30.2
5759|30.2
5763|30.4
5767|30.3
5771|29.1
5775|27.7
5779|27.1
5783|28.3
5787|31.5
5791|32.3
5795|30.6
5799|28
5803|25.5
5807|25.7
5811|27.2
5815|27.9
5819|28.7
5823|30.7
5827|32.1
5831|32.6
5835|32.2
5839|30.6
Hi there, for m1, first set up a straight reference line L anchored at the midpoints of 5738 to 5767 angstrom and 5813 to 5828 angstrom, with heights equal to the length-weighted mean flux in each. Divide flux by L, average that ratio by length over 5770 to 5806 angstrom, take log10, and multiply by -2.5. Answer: 0.04 mag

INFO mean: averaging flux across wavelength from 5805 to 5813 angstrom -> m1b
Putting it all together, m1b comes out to 26.4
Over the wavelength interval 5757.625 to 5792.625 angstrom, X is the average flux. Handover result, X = 29.6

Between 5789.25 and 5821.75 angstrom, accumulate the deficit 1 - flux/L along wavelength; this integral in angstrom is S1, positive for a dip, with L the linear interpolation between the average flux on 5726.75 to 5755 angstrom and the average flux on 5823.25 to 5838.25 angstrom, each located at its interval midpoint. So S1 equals 3.14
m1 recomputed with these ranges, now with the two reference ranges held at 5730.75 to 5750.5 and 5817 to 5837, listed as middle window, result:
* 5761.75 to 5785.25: 0.05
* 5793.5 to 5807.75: 0.12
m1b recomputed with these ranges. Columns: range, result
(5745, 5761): 30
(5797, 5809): 26.4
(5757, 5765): 30.3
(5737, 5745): 29.8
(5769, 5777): 28.4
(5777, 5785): 27.7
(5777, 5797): 30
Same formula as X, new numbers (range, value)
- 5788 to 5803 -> 29.7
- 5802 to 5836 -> 29.2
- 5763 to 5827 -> 28.9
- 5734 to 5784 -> 29.4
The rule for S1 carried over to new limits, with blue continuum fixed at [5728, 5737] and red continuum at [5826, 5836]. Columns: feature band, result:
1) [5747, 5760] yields -0.18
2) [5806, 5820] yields 1.91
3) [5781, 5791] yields 0.14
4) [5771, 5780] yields 0.77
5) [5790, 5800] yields 0.24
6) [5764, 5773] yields 0.12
